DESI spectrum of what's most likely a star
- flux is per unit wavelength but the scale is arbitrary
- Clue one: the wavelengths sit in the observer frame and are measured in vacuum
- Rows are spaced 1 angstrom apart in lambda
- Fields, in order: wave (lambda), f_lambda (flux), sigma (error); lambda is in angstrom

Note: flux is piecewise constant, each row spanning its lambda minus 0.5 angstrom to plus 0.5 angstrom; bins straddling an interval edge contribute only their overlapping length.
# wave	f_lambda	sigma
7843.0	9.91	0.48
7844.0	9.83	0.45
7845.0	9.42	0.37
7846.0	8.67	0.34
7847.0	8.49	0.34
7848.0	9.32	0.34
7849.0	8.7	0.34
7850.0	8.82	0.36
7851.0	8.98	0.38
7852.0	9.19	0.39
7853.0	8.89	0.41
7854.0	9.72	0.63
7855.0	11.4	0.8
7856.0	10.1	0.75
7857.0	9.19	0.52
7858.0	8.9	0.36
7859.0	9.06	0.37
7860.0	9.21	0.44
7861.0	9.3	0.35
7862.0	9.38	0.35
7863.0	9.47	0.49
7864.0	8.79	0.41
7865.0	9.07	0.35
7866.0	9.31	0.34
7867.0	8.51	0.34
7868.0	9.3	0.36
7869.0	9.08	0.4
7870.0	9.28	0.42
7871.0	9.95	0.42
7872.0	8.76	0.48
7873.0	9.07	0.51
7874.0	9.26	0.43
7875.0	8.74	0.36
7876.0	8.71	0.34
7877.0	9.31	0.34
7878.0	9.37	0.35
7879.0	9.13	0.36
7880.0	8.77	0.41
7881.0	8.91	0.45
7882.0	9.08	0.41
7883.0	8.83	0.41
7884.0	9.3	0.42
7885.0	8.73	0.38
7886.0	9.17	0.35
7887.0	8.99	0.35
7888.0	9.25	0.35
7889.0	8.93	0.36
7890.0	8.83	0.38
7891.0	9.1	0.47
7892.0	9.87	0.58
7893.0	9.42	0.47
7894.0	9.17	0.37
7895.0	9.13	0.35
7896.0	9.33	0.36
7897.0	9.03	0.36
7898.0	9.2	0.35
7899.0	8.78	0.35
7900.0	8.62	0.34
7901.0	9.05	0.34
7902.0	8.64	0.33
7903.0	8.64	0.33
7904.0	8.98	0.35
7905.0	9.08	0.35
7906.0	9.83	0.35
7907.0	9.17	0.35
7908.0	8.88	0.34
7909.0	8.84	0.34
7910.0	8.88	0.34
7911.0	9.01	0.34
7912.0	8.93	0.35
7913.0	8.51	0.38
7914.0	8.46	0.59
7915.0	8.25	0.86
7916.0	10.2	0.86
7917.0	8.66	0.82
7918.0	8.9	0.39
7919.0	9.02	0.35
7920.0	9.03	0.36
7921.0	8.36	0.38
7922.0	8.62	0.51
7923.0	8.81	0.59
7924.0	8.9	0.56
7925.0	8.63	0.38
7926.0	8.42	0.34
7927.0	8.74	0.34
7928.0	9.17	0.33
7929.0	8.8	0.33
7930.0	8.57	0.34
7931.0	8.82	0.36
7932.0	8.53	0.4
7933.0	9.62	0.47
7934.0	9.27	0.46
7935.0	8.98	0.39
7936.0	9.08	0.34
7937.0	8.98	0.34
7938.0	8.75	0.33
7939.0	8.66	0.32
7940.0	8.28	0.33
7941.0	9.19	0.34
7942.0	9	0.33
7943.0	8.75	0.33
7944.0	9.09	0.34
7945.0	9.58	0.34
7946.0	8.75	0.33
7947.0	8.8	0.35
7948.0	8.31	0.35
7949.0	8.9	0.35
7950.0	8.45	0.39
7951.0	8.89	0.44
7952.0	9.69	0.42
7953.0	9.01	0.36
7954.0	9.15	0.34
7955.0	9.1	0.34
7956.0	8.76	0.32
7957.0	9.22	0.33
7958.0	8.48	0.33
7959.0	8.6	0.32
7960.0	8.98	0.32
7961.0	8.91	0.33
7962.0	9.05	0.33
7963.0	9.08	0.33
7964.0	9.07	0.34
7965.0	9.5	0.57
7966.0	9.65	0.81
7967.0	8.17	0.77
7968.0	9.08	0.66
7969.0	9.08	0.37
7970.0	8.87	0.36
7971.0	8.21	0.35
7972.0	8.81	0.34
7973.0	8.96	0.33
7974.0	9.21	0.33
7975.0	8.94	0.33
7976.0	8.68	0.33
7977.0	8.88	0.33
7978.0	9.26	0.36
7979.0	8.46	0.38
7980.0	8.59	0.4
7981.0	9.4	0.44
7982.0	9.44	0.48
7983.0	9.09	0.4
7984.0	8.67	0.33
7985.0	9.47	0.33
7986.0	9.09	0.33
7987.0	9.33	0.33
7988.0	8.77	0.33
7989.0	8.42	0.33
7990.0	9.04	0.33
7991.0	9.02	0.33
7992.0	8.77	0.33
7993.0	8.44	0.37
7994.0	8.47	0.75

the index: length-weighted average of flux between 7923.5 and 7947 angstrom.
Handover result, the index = 8.89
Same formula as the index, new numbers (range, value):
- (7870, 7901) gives 9.09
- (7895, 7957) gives 8.91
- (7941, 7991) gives 8.96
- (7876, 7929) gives 8.97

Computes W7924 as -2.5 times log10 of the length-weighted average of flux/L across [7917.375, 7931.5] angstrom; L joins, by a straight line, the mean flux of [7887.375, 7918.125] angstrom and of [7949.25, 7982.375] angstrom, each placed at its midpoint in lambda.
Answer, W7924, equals 0.03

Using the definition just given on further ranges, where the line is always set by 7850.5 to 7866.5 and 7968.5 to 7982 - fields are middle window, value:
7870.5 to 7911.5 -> 0.02 mag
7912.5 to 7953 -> 0.02 mag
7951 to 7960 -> 0.00 mag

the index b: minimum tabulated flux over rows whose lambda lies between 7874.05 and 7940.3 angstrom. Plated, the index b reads 8.25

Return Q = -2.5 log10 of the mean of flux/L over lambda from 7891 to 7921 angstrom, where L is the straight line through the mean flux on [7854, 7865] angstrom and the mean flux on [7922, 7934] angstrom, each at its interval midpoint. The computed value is 0.00 mag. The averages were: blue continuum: 9.47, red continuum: 8.83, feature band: 9.01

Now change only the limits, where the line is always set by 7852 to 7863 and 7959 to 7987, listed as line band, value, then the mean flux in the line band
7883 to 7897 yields 0.023 mag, 9.15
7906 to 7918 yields 0.039 mag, 8.93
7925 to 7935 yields 0.036 mag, 8.87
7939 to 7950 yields 0.033 mag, 8.84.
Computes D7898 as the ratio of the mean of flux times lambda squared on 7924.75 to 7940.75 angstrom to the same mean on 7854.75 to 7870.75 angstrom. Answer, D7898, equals 0.97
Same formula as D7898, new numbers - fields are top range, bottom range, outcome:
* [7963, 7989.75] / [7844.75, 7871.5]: 1.00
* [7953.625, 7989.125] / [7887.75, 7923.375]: 1.01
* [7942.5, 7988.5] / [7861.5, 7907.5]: 1.01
